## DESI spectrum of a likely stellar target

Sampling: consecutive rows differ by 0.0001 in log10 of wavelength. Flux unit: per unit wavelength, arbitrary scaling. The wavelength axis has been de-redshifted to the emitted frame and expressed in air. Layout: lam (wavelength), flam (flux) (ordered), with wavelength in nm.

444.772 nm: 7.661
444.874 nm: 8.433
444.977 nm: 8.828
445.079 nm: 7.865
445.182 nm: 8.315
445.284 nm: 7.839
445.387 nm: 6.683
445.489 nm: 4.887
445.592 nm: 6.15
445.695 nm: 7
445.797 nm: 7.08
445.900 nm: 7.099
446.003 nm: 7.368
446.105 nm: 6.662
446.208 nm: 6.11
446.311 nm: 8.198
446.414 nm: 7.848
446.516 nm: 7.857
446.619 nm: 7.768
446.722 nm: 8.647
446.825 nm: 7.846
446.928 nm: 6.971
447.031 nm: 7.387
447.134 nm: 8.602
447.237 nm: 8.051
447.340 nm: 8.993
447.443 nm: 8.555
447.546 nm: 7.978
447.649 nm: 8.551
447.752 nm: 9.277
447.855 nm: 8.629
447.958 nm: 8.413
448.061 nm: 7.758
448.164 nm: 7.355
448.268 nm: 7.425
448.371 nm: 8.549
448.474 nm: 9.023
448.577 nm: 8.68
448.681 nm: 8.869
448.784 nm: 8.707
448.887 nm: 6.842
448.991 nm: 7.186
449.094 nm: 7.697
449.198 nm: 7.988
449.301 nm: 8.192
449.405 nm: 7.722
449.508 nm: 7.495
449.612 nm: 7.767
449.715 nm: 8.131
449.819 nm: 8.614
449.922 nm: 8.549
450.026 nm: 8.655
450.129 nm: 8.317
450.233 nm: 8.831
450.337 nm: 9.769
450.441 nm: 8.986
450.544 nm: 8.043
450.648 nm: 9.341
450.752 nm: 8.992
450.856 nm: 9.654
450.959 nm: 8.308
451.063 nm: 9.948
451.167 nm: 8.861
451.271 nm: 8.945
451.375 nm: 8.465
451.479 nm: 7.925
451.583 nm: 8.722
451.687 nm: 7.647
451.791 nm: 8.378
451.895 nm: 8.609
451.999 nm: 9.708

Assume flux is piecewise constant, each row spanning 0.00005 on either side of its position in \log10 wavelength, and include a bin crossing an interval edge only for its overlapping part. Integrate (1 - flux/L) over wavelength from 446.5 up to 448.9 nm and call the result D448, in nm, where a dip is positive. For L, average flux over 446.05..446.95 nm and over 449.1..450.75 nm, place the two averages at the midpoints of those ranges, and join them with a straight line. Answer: -0.11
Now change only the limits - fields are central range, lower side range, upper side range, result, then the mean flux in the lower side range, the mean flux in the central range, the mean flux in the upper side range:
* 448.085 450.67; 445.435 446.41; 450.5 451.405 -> 0.01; 6.78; 8.25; 8.97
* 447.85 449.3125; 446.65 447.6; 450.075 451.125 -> 0.07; 8.1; 8.07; 9.02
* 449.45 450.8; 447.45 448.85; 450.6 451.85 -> 0.01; 8.39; 8.57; 8.76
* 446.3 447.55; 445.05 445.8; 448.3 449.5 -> -0.10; 6.94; 8.05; 8.1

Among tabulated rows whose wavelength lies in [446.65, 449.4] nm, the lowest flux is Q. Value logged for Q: 6.842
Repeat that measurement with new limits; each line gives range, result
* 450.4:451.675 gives 7.925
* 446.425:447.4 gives 6.971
